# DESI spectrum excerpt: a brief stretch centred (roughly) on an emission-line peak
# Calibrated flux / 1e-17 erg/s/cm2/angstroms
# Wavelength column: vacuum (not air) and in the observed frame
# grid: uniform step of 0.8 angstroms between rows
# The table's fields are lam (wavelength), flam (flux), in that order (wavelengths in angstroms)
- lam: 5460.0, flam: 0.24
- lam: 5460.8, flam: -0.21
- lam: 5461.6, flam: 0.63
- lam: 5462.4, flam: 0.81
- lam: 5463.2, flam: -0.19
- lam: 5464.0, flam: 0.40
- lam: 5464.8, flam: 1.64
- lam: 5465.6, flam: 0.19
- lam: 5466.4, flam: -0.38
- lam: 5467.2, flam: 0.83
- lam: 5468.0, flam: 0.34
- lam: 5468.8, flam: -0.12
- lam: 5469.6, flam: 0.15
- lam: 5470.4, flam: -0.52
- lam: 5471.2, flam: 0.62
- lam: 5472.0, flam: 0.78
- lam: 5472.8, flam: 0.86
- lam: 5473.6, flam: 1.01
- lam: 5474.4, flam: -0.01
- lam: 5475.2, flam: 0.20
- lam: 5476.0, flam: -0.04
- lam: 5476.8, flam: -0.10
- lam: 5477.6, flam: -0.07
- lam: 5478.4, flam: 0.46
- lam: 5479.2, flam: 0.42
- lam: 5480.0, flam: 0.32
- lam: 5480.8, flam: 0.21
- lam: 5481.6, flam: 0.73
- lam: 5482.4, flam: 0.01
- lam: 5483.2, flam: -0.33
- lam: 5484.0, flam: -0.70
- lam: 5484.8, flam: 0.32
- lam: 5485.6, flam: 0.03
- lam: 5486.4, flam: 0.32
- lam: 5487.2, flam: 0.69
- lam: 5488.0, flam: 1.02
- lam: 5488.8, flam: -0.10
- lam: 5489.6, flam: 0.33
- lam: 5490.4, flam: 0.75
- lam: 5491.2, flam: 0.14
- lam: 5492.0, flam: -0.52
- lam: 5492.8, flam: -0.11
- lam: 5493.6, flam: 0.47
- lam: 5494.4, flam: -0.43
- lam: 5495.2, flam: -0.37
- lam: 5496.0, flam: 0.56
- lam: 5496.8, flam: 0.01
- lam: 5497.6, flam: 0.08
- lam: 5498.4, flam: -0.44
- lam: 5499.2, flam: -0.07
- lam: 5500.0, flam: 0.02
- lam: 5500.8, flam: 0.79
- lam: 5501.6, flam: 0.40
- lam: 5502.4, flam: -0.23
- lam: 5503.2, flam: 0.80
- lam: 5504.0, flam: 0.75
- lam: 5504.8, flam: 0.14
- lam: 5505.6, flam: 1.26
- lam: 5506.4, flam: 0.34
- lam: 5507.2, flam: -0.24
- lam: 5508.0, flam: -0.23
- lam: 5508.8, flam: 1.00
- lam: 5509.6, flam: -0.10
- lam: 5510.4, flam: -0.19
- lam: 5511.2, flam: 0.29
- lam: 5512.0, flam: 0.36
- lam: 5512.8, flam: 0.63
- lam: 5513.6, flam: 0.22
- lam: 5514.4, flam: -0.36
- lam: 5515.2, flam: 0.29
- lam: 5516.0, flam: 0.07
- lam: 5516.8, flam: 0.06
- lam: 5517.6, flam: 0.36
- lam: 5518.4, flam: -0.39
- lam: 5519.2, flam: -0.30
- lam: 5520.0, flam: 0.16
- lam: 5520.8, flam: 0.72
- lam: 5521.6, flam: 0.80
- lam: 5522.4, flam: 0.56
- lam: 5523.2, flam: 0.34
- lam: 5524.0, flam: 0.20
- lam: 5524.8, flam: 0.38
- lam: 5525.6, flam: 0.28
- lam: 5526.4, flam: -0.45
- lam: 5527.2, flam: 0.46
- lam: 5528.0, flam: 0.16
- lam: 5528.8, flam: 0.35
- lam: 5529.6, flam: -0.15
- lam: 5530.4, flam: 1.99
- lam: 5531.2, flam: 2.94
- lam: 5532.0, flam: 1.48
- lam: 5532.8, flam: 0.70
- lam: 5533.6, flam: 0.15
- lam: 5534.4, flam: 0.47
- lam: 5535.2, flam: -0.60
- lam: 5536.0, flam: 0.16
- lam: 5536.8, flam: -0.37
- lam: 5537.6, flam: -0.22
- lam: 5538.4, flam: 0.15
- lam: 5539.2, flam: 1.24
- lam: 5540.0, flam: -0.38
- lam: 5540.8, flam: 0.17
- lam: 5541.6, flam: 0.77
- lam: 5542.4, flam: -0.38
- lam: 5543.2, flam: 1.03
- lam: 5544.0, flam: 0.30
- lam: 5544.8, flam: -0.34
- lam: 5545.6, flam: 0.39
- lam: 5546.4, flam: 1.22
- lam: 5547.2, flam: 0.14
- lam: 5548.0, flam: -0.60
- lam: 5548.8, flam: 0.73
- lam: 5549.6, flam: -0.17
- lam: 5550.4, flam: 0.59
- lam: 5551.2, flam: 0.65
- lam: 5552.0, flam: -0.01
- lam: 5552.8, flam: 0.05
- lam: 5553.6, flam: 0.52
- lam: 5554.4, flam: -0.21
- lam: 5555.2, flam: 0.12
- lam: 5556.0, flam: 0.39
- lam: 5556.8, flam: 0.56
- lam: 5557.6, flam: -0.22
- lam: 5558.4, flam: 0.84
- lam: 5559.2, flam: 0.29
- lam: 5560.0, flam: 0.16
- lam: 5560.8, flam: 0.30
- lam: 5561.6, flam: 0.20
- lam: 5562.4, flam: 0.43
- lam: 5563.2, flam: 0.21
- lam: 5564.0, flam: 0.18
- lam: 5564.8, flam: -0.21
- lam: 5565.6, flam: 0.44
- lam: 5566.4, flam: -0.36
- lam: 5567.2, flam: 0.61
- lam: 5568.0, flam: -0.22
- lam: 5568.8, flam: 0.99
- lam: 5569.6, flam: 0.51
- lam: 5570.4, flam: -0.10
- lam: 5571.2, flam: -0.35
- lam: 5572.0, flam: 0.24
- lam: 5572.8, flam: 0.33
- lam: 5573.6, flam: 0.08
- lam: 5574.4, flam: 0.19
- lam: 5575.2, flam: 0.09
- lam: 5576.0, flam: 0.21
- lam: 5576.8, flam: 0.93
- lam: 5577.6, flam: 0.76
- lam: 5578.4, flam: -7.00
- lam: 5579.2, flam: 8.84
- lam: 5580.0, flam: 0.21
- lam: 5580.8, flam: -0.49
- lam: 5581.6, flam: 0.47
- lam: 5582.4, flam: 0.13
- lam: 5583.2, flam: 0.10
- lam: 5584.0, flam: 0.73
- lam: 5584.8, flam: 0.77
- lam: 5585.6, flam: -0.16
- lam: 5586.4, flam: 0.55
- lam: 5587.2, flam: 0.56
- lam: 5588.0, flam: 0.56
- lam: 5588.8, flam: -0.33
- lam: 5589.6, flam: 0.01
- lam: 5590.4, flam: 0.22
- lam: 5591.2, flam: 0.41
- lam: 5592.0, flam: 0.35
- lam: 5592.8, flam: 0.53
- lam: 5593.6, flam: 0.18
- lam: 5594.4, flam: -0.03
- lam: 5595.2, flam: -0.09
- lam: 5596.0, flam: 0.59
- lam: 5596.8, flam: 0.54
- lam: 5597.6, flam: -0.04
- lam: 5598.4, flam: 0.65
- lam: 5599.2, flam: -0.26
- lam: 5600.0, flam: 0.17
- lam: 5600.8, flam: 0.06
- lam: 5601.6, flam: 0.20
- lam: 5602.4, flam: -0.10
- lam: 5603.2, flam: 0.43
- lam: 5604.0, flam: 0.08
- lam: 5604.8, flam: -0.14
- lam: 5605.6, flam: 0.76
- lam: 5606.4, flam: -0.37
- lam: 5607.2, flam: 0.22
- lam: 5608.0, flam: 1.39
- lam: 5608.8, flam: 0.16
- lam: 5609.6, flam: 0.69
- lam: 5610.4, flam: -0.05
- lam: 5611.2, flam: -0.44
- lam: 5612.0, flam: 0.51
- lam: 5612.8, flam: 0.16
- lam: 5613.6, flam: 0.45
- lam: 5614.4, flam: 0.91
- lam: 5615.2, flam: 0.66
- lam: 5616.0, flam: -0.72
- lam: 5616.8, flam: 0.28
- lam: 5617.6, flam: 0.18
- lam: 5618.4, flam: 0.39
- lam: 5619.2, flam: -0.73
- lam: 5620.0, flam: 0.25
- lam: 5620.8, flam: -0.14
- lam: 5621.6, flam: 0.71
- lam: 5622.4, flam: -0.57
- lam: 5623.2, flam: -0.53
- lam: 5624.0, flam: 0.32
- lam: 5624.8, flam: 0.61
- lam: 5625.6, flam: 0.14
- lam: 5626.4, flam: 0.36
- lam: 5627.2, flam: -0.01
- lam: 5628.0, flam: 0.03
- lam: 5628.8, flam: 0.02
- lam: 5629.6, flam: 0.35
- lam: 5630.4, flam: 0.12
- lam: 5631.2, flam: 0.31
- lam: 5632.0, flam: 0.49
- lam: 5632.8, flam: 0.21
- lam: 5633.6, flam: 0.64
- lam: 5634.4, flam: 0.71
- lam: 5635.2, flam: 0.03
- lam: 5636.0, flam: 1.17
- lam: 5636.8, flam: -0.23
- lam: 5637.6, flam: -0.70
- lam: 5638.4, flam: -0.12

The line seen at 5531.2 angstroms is [O III] 5007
